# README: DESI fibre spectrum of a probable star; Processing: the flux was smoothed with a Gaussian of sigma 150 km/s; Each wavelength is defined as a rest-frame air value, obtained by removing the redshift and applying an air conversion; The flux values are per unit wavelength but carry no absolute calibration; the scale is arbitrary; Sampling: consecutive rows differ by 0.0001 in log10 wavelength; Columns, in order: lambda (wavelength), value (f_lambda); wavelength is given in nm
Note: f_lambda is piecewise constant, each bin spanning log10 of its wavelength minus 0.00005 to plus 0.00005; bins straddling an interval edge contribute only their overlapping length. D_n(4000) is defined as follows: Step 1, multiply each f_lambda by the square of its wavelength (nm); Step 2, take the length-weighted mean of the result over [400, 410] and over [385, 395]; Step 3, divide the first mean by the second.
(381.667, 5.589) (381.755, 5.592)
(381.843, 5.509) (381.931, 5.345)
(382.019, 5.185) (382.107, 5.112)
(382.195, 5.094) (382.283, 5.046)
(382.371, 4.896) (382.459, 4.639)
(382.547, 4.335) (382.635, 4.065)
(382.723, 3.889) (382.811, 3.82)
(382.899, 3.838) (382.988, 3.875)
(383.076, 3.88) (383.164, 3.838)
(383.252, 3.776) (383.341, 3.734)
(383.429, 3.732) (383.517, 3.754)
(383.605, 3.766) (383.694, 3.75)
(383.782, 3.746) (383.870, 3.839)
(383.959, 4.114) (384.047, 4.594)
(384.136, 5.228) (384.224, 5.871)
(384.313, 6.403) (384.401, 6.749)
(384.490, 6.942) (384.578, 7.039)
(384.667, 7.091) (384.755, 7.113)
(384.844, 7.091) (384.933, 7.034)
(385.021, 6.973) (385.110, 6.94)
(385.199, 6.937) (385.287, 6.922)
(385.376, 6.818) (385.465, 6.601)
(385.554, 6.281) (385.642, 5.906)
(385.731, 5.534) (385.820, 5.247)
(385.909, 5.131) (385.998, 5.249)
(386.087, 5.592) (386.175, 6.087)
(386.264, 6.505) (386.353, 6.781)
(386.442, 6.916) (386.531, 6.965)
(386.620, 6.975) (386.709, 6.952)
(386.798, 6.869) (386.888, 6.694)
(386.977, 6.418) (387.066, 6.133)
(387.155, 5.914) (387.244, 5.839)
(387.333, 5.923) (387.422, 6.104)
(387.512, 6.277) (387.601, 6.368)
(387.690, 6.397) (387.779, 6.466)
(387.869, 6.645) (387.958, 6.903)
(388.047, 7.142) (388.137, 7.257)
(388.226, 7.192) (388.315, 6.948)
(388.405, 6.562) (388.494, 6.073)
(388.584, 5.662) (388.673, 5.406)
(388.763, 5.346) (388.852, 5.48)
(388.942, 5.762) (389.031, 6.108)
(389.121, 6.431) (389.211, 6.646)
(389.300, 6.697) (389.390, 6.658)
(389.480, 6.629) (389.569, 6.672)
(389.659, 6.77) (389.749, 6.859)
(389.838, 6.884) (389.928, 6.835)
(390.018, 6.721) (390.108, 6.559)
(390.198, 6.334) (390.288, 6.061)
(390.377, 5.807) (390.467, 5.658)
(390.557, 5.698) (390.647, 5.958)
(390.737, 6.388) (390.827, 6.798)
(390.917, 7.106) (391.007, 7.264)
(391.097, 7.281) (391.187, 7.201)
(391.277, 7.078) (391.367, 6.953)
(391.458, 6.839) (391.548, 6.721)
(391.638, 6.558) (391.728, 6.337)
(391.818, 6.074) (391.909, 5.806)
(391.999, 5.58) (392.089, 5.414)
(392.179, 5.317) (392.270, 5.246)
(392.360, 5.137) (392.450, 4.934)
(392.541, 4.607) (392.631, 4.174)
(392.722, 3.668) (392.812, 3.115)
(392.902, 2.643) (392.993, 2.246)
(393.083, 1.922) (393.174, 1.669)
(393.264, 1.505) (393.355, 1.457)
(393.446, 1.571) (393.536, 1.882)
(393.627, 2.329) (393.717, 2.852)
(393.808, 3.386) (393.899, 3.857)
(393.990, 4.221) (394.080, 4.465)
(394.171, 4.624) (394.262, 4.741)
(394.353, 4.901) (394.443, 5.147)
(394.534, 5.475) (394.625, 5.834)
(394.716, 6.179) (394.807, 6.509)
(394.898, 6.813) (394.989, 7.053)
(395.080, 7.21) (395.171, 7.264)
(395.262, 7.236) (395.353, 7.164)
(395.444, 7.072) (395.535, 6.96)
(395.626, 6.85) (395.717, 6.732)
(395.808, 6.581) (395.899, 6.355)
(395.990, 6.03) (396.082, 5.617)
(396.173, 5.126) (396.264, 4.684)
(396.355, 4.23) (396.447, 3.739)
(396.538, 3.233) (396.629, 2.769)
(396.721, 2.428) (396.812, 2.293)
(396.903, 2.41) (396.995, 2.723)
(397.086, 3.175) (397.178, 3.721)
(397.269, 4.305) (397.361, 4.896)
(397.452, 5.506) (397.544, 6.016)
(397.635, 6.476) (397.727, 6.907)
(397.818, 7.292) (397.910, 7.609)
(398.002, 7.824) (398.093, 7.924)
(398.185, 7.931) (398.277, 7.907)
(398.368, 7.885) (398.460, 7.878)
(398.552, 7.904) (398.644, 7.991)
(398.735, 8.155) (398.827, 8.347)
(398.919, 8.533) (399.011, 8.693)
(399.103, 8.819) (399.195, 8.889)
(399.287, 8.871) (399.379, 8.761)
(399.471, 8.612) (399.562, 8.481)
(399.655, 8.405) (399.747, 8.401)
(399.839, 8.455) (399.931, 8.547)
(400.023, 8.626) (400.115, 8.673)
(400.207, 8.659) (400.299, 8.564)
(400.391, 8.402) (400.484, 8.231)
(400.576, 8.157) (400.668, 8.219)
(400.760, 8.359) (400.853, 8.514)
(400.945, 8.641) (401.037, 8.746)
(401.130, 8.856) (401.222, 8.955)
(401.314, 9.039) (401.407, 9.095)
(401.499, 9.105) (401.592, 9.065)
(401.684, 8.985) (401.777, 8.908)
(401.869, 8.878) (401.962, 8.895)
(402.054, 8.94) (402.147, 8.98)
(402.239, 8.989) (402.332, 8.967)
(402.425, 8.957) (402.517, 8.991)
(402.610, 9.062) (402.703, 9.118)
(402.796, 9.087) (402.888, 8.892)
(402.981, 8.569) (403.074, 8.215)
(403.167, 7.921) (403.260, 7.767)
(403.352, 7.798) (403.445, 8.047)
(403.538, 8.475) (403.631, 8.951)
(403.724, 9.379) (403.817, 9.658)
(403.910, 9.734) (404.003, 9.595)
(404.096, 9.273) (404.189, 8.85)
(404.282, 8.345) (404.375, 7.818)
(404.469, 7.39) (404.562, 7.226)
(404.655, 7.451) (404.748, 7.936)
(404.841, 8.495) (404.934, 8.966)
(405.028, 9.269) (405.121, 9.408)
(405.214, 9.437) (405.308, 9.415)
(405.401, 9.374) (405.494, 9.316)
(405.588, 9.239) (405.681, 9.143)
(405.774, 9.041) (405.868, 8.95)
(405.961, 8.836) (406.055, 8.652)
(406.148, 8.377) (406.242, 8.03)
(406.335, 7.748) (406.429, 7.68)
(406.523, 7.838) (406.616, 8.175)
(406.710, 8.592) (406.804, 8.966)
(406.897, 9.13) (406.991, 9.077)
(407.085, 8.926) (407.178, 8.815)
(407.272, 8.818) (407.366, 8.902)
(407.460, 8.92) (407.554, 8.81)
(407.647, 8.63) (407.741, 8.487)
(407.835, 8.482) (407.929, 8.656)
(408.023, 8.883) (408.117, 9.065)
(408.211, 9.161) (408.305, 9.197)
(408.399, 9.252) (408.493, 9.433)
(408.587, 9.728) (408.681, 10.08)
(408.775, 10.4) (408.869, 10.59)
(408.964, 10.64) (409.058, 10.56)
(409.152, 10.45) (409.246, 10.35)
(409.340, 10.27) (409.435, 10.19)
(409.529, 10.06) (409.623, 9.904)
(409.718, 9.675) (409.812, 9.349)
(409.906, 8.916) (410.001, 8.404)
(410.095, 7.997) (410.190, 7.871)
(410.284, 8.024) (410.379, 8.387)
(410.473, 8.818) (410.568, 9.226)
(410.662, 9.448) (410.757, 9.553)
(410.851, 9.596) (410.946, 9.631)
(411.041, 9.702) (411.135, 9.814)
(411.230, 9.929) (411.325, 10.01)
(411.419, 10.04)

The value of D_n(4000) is 1.69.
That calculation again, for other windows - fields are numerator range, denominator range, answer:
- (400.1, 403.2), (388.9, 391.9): 1.42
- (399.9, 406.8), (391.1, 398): 1.82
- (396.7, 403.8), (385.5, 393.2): 1.39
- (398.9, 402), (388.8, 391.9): 1.40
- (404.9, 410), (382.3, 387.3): 1.85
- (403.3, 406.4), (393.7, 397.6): 1.79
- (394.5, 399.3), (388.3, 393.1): 1.10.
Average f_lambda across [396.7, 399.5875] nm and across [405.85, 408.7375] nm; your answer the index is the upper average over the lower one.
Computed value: 1.30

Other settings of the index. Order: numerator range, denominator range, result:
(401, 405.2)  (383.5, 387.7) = 1.44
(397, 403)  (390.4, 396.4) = 1.54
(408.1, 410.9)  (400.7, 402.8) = 1.07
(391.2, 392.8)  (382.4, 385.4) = 1.09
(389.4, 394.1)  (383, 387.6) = 0.89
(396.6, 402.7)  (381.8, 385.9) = 1.46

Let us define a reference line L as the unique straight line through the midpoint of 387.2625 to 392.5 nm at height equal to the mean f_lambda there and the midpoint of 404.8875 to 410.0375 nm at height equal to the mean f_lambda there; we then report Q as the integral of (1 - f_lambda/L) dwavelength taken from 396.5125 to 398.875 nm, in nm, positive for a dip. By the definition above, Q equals 0.55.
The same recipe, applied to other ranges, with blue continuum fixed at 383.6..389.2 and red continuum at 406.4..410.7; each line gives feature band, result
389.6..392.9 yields 0.39 nm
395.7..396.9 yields 0.48 nm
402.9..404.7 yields 0.01 nm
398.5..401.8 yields -0.23 nm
